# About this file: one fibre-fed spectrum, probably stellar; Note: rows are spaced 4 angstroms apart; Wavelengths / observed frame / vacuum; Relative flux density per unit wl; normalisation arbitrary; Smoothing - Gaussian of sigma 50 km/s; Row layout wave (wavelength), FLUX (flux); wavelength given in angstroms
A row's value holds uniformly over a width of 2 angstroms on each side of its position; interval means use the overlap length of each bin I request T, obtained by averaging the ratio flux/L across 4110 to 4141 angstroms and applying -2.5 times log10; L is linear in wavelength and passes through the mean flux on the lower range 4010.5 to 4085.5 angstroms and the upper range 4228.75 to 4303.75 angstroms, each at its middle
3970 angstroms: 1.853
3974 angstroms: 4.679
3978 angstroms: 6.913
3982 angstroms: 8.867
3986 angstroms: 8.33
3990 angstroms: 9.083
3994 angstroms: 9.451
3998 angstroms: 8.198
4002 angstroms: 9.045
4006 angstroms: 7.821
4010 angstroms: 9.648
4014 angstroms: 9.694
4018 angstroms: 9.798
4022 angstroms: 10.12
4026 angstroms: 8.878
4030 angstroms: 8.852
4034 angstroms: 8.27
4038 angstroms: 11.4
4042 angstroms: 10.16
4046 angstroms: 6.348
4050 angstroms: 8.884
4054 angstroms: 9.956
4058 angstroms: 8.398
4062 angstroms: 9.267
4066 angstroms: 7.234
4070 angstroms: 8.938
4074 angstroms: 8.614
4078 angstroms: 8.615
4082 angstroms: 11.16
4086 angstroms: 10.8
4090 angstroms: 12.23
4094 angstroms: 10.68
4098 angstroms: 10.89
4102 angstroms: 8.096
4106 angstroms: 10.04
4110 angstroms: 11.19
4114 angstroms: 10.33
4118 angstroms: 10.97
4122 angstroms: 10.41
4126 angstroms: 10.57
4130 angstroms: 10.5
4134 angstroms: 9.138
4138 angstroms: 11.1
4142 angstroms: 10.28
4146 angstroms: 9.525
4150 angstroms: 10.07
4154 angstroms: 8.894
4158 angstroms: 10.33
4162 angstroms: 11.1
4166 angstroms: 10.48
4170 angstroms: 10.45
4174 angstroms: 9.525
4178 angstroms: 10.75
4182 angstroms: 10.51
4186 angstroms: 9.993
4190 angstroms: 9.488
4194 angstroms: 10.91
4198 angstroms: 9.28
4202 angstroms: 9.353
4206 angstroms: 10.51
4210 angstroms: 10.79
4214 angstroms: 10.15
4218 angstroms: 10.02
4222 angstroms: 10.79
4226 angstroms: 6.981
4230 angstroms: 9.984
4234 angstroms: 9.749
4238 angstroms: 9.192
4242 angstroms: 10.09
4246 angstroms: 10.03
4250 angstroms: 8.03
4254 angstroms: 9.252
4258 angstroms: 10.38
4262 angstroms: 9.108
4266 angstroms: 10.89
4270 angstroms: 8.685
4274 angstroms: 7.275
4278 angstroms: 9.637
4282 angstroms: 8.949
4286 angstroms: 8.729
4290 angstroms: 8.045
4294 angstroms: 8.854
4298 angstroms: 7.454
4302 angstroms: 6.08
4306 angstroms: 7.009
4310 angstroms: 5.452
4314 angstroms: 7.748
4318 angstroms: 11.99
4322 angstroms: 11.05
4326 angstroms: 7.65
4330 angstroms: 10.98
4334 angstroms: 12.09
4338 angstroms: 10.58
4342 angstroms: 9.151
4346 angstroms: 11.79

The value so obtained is -0.15 mag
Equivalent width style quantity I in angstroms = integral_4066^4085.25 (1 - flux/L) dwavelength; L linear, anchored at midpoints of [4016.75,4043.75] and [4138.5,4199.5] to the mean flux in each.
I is 1.2 angstroms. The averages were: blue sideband 9.63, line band 9.21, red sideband 10.1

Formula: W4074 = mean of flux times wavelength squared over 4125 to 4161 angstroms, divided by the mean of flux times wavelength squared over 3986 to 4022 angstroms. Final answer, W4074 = 1.18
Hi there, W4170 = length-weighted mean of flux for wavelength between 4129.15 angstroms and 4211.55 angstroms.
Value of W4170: 10.1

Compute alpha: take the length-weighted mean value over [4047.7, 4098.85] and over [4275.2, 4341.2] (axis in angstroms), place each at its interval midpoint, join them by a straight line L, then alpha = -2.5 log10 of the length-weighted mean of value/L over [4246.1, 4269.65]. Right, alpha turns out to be -0.056 mag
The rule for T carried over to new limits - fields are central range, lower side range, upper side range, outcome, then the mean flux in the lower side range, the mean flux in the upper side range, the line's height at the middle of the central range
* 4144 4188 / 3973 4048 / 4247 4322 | -0.17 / 8.77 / 8.62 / 8.68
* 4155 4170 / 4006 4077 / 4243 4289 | -0.15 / 9.04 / 9.17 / 9.11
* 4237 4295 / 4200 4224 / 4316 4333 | 0.14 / 10.3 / 10.5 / 10.4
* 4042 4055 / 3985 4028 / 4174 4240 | 0.09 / 9.11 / 9.89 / 9.28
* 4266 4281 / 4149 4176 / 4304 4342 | 0.09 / 10.1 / 9.38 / 9.61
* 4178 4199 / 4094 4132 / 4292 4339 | -0.04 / 10.4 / 8.88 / 9.8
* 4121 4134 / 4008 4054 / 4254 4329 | -0.14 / 9.31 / 8.66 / 9.07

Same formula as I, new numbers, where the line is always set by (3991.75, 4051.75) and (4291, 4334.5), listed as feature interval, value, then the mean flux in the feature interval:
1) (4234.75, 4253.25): -1.30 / 9.36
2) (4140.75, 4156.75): -1.43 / 9.69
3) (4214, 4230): -1.25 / 9.46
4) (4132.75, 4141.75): -1.33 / 10.2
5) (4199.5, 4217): -2.71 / 10.2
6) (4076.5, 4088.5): -1.78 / 10.3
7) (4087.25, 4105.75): -3.01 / 10.4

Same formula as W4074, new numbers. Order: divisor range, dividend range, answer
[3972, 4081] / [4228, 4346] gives 1.19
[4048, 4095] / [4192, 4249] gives 1.10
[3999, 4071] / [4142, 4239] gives 1.19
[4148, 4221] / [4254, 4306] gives 0.89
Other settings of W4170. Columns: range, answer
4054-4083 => 8.88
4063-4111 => 9.83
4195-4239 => 9.75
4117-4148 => 10.3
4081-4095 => 11.3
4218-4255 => 9.38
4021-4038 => 9.24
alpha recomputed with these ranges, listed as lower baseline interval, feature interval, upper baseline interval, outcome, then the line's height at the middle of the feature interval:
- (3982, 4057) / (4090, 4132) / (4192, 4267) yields -0.118 mag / 9.38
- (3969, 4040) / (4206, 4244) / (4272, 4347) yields -0.115 mag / 8.81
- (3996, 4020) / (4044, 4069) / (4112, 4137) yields 0.147 mag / 9.58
